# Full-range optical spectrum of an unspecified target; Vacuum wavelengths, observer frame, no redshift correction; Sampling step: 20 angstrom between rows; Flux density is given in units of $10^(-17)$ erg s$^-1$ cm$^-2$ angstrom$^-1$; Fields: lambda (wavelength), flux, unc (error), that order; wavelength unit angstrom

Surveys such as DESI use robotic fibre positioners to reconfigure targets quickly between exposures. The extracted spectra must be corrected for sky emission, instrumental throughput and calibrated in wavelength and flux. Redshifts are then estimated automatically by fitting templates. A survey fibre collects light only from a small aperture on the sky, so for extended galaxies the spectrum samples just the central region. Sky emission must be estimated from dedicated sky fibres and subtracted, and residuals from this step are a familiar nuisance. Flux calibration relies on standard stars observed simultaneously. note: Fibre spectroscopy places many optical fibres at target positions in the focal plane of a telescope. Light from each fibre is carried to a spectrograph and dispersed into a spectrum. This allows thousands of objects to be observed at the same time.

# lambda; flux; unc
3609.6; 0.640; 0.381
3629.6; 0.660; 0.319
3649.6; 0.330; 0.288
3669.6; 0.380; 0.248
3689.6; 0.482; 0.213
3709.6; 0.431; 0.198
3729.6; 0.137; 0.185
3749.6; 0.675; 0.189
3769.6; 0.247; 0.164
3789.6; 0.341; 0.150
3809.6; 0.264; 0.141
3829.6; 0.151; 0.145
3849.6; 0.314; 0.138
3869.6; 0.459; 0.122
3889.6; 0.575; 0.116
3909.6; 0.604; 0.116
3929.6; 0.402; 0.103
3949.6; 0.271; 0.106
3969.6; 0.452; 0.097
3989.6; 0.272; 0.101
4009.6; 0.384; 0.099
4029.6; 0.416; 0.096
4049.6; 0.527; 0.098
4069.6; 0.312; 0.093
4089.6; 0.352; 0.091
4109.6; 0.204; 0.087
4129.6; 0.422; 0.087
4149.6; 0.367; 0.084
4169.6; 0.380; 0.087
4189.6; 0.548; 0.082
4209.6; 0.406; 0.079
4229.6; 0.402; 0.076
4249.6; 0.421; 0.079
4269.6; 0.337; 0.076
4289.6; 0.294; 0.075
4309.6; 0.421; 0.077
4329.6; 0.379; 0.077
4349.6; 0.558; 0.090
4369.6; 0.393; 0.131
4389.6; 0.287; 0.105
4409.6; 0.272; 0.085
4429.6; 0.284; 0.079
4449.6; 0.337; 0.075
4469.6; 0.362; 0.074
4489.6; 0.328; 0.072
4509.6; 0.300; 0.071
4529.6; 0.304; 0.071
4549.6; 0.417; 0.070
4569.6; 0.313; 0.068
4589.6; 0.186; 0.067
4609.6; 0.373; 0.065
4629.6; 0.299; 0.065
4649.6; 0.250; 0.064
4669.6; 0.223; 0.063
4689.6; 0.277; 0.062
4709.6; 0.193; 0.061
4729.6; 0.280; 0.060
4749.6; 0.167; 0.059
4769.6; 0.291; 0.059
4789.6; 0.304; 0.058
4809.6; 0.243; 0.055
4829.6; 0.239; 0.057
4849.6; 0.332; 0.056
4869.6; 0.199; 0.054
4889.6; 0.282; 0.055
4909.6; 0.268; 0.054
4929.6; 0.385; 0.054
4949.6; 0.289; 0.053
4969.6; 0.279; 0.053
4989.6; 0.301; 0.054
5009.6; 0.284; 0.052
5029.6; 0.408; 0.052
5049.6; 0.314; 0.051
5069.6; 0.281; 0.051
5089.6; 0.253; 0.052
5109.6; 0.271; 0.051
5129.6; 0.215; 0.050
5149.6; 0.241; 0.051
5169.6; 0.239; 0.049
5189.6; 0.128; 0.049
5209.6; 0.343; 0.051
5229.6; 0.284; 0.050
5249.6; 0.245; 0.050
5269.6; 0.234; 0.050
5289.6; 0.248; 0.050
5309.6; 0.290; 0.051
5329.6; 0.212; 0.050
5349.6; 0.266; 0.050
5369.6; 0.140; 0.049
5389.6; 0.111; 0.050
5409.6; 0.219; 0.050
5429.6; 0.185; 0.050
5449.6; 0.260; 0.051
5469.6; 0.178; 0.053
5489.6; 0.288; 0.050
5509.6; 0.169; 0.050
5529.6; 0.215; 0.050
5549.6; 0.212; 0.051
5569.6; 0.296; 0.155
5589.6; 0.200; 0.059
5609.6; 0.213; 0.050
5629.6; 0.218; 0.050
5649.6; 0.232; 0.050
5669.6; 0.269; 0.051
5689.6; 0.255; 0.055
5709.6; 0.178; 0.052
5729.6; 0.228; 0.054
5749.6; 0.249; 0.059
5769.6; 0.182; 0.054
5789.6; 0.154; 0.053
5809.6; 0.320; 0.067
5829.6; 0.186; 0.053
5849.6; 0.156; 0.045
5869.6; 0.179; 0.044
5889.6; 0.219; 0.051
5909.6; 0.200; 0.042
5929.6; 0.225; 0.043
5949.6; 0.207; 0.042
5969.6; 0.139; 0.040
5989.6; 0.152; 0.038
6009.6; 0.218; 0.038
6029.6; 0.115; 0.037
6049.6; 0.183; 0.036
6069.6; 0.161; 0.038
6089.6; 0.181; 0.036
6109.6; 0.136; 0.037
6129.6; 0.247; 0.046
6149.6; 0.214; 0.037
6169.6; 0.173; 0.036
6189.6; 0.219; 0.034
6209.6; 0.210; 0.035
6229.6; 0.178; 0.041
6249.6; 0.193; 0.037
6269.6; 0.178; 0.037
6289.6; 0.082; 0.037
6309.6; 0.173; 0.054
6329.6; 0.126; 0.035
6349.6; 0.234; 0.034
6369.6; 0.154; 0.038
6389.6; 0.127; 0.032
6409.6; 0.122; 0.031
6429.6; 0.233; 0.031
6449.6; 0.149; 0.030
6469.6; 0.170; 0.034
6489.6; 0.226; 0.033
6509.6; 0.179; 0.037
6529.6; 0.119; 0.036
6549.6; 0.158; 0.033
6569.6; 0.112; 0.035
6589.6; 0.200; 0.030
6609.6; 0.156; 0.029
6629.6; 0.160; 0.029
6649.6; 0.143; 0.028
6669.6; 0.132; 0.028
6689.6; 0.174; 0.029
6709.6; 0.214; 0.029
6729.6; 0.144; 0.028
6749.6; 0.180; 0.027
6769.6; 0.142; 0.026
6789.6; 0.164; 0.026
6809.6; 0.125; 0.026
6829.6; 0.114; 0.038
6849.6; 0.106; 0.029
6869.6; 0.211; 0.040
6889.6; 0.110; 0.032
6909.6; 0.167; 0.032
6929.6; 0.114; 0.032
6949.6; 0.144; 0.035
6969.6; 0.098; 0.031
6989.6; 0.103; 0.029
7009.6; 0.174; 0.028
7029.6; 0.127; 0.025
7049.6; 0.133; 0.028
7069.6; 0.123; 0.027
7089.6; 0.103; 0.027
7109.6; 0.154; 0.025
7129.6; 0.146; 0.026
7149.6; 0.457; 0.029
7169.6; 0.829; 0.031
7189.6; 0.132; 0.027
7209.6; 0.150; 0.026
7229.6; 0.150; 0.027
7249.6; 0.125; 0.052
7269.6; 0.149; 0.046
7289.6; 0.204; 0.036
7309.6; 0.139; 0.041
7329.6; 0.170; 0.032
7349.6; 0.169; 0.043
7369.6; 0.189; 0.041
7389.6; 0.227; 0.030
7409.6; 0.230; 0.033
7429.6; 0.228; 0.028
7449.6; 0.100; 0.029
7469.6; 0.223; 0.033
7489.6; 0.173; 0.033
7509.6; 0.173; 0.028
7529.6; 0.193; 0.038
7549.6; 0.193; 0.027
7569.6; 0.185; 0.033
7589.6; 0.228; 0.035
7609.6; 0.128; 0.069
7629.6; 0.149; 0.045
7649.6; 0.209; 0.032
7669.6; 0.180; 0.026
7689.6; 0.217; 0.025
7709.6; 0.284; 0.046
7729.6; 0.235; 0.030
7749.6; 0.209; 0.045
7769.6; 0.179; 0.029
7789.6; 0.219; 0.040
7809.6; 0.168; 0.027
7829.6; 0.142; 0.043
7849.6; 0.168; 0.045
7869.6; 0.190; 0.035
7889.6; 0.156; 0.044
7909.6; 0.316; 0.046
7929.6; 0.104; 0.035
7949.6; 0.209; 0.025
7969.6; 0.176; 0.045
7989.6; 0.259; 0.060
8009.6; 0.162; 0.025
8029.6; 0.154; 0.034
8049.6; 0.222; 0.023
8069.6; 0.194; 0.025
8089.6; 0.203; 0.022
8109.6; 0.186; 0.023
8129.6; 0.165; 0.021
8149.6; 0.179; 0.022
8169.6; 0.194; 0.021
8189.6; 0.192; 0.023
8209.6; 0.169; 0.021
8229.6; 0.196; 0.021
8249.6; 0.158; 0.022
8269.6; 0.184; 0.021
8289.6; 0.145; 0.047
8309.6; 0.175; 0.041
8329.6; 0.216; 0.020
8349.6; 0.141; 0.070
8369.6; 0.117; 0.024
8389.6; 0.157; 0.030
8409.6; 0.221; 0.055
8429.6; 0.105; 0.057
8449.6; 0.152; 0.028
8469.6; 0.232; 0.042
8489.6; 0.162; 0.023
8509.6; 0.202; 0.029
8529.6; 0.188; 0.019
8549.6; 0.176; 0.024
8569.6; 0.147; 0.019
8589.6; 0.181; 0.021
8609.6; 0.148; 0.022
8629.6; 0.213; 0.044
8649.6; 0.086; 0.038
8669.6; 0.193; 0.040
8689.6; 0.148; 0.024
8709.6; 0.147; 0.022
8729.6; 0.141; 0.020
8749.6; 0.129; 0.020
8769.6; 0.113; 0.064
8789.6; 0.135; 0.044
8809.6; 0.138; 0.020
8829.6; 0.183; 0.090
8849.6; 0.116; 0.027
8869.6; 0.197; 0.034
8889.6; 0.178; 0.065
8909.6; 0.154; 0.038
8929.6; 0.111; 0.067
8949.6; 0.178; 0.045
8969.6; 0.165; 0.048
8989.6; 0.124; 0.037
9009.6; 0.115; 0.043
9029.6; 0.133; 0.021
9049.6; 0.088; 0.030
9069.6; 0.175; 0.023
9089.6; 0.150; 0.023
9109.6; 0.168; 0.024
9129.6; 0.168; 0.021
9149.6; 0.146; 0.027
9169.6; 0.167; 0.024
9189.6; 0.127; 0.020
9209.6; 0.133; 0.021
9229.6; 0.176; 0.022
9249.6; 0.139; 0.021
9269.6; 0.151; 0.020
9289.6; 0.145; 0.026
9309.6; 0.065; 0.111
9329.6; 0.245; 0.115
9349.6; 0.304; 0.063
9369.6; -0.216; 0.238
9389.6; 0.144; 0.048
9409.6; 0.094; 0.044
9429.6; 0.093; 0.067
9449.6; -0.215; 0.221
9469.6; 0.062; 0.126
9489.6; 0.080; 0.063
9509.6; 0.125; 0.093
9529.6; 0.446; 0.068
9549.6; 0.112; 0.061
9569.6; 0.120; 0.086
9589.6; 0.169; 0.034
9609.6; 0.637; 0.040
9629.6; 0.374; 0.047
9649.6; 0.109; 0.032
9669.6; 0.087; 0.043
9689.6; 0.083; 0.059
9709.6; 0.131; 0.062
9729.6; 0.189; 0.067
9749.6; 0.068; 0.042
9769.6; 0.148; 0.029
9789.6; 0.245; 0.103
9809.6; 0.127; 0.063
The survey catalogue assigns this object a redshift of 0.921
